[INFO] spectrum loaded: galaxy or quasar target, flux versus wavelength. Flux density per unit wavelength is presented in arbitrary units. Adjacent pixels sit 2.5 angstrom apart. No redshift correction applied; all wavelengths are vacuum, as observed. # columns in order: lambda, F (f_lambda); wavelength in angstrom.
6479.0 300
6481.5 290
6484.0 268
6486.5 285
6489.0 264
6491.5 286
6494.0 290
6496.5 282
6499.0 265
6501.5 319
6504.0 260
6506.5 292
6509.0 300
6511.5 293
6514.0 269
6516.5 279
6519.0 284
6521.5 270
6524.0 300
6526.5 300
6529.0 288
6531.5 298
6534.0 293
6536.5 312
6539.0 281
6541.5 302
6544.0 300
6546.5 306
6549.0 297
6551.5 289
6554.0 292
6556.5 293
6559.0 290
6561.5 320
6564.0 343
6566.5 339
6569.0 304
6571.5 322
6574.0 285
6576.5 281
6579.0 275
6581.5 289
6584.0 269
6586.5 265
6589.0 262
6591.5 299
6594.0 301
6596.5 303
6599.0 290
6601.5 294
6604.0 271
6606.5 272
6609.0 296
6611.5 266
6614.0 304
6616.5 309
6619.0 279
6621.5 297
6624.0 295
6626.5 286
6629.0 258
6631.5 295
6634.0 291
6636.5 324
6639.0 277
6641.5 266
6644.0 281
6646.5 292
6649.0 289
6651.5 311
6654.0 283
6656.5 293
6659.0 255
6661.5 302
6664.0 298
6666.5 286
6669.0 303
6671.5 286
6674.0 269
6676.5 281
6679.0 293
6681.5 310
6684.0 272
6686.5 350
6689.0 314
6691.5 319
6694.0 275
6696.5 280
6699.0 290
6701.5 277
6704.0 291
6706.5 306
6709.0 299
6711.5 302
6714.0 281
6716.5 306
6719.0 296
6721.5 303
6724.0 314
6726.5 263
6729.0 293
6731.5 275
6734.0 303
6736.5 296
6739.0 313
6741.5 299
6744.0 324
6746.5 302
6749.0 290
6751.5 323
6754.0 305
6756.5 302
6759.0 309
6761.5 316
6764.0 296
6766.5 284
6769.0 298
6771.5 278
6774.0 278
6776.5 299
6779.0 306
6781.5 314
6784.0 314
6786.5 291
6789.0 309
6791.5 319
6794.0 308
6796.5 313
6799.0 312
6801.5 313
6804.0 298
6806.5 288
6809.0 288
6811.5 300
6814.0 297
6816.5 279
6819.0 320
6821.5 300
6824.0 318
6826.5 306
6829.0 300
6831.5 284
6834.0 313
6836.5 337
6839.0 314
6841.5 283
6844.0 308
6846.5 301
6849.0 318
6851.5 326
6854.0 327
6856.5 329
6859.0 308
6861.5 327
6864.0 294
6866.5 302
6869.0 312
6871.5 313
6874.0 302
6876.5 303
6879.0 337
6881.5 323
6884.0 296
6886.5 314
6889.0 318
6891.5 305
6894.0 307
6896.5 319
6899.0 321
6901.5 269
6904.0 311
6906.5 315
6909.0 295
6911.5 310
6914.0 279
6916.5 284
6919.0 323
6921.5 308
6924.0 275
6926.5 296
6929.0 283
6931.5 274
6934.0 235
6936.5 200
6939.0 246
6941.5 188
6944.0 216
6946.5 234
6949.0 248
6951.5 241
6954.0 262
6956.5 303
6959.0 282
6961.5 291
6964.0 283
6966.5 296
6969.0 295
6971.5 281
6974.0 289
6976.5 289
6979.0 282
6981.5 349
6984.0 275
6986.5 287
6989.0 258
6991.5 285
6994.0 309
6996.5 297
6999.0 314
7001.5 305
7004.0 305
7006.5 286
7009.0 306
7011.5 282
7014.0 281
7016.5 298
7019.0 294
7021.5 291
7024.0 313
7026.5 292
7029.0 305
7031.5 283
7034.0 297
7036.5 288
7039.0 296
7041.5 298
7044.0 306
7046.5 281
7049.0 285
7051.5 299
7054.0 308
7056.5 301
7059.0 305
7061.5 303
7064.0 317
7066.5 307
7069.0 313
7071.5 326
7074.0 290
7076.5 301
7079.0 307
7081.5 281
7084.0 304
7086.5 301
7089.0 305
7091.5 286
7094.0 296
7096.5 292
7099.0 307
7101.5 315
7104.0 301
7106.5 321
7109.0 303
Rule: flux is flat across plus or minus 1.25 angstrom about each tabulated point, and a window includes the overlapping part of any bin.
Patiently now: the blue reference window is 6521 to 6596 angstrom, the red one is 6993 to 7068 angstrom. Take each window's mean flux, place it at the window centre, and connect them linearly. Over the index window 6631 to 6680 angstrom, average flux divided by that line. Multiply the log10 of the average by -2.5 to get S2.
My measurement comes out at 0.03 mag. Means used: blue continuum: 296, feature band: 289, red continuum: 298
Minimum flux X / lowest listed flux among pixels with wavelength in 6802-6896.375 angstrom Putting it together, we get 279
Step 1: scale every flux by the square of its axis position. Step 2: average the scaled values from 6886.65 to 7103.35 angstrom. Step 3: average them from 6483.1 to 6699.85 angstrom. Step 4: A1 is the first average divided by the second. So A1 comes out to 1.13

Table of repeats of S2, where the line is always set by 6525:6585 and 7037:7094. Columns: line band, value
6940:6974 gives 0.14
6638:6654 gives 0.05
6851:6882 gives -0.05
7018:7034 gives 0.01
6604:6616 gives 0.05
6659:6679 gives 0.04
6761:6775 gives 0.03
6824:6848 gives -0.02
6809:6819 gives 0.02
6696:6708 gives 0.04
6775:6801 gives -0.03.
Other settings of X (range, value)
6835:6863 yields 283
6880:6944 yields 188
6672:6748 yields 263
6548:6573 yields 289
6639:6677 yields 255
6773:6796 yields 278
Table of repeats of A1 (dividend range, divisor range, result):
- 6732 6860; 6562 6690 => 1.10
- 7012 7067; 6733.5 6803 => 1.06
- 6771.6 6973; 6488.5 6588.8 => 1.12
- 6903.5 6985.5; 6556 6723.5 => 1.03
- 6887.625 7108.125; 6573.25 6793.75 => 1.09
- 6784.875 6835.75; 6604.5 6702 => 1.09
